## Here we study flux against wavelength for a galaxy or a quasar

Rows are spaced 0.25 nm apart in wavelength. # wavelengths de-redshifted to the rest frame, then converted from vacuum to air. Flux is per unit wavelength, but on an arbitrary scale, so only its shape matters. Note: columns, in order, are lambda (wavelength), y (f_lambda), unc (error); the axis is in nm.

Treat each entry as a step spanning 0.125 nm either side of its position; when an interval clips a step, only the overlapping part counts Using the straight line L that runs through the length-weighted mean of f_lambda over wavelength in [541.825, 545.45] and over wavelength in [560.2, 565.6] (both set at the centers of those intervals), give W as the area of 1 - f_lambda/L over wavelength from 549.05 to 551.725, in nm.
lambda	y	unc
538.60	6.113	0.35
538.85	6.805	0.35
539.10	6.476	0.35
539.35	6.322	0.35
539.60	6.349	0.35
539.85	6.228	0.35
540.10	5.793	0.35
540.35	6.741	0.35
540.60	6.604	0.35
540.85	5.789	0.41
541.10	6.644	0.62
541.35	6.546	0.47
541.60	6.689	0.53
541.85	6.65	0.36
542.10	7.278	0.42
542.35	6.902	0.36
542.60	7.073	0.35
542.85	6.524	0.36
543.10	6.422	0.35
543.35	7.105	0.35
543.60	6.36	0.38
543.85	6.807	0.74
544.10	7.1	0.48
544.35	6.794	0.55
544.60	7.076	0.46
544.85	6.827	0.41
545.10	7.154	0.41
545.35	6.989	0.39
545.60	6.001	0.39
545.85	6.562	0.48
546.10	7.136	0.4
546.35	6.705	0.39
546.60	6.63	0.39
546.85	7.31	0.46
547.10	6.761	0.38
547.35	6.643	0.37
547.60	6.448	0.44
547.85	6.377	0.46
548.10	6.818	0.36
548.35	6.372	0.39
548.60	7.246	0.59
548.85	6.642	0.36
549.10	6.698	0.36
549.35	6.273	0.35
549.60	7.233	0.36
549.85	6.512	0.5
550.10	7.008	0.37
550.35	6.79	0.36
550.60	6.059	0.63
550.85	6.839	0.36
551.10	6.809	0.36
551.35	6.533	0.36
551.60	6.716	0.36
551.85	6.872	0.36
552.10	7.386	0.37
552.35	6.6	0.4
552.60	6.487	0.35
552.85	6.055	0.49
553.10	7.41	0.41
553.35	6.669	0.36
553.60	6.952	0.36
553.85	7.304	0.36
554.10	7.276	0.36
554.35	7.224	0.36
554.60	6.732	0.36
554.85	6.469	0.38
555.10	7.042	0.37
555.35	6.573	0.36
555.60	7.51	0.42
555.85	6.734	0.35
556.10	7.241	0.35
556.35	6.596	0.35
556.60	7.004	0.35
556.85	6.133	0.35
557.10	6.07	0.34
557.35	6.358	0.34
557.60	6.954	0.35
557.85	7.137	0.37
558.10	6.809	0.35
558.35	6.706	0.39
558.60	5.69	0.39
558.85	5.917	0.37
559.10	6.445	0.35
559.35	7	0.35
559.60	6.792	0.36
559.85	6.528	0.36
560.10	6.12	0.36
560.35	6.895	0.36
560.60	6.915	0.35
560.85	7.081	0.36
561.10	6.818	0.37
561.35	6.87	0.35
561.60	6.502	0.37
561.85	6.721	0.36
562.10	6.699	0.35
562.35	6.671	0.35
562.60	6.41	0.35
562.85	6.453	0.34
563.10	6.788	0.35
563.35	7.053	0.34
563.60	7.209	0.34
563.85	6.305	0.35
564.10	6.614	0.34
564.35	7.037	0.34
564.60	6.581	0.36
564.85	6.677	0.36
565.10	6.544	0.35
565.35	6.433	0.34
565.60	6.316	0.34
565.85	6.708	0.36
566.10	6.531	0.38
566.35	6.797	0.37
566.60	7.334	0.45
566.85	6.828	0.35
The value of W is 0.06 nm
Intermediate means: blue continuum 6.88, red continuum 6.72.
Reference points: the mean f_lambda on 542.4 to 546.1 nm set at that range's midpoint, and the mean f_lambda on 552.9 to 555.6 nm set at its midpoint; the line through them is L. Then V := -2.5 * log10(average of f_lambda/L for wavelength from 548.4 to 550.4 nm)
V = 0.01 mag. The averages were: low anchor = 6.79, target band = 6.78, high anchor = 6.97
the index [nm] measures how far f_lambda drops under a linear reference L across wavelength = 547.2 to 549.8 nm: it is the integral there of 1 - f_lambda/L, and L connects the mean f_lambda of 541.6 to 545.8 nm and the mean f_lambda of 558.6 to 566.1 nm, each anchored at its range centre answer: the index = 0.04 nm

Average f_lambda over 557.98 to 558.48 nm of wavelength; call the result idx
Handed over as 6.75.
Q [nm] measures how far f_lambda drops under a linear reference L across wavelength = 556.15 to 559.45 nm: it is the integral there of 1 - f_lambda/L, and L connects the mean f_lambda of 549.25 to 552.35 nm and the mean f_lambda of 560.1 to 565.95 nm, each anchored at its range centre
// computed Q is 0.089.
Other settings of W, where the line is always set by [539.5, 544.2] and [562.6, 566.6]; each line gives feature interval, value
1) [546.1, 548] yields -0.03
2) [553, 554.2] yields -0.08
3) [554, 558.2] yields -0.10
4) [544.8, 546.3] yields -0.03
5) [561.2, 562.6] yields 0.00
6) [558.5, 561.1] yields 0.04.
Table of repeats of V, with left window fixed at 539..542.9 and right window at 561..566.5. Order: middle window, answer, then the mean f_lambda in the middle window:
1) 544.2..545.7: -0.043 mag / 6.83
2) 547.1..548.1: 0.002 mag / 6.56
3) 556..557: -0.014 mag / 6.71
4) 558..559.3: 0.050 mag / 6.34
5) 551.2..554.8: -0.041 mag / 6.86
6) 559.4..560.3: 0.015 mag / 6.56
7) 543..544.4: -0.035 mag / 6.77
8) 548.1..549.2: -0.027 mag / 6.75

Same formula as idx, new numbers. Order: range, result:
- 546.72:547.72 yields 6.79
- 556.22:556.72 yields 6.8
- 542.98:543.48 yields 6.76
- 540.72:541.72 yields 6.42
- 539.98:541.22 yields 6.31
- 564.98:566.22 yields 6.51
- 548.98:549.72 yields 6.73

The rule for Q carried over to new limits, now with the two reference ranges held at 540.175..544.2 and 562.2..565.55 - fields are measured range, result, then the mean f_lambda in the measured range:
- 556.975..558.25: 0.00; 6.67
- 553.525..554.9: -0.07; 7.02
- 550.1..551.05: 0.01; 6.64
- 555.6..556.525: -0.04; 6.95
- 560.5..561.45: -0.04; 6.92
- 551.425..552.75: -0.02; 6.79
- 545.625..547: -0.02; 6.8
